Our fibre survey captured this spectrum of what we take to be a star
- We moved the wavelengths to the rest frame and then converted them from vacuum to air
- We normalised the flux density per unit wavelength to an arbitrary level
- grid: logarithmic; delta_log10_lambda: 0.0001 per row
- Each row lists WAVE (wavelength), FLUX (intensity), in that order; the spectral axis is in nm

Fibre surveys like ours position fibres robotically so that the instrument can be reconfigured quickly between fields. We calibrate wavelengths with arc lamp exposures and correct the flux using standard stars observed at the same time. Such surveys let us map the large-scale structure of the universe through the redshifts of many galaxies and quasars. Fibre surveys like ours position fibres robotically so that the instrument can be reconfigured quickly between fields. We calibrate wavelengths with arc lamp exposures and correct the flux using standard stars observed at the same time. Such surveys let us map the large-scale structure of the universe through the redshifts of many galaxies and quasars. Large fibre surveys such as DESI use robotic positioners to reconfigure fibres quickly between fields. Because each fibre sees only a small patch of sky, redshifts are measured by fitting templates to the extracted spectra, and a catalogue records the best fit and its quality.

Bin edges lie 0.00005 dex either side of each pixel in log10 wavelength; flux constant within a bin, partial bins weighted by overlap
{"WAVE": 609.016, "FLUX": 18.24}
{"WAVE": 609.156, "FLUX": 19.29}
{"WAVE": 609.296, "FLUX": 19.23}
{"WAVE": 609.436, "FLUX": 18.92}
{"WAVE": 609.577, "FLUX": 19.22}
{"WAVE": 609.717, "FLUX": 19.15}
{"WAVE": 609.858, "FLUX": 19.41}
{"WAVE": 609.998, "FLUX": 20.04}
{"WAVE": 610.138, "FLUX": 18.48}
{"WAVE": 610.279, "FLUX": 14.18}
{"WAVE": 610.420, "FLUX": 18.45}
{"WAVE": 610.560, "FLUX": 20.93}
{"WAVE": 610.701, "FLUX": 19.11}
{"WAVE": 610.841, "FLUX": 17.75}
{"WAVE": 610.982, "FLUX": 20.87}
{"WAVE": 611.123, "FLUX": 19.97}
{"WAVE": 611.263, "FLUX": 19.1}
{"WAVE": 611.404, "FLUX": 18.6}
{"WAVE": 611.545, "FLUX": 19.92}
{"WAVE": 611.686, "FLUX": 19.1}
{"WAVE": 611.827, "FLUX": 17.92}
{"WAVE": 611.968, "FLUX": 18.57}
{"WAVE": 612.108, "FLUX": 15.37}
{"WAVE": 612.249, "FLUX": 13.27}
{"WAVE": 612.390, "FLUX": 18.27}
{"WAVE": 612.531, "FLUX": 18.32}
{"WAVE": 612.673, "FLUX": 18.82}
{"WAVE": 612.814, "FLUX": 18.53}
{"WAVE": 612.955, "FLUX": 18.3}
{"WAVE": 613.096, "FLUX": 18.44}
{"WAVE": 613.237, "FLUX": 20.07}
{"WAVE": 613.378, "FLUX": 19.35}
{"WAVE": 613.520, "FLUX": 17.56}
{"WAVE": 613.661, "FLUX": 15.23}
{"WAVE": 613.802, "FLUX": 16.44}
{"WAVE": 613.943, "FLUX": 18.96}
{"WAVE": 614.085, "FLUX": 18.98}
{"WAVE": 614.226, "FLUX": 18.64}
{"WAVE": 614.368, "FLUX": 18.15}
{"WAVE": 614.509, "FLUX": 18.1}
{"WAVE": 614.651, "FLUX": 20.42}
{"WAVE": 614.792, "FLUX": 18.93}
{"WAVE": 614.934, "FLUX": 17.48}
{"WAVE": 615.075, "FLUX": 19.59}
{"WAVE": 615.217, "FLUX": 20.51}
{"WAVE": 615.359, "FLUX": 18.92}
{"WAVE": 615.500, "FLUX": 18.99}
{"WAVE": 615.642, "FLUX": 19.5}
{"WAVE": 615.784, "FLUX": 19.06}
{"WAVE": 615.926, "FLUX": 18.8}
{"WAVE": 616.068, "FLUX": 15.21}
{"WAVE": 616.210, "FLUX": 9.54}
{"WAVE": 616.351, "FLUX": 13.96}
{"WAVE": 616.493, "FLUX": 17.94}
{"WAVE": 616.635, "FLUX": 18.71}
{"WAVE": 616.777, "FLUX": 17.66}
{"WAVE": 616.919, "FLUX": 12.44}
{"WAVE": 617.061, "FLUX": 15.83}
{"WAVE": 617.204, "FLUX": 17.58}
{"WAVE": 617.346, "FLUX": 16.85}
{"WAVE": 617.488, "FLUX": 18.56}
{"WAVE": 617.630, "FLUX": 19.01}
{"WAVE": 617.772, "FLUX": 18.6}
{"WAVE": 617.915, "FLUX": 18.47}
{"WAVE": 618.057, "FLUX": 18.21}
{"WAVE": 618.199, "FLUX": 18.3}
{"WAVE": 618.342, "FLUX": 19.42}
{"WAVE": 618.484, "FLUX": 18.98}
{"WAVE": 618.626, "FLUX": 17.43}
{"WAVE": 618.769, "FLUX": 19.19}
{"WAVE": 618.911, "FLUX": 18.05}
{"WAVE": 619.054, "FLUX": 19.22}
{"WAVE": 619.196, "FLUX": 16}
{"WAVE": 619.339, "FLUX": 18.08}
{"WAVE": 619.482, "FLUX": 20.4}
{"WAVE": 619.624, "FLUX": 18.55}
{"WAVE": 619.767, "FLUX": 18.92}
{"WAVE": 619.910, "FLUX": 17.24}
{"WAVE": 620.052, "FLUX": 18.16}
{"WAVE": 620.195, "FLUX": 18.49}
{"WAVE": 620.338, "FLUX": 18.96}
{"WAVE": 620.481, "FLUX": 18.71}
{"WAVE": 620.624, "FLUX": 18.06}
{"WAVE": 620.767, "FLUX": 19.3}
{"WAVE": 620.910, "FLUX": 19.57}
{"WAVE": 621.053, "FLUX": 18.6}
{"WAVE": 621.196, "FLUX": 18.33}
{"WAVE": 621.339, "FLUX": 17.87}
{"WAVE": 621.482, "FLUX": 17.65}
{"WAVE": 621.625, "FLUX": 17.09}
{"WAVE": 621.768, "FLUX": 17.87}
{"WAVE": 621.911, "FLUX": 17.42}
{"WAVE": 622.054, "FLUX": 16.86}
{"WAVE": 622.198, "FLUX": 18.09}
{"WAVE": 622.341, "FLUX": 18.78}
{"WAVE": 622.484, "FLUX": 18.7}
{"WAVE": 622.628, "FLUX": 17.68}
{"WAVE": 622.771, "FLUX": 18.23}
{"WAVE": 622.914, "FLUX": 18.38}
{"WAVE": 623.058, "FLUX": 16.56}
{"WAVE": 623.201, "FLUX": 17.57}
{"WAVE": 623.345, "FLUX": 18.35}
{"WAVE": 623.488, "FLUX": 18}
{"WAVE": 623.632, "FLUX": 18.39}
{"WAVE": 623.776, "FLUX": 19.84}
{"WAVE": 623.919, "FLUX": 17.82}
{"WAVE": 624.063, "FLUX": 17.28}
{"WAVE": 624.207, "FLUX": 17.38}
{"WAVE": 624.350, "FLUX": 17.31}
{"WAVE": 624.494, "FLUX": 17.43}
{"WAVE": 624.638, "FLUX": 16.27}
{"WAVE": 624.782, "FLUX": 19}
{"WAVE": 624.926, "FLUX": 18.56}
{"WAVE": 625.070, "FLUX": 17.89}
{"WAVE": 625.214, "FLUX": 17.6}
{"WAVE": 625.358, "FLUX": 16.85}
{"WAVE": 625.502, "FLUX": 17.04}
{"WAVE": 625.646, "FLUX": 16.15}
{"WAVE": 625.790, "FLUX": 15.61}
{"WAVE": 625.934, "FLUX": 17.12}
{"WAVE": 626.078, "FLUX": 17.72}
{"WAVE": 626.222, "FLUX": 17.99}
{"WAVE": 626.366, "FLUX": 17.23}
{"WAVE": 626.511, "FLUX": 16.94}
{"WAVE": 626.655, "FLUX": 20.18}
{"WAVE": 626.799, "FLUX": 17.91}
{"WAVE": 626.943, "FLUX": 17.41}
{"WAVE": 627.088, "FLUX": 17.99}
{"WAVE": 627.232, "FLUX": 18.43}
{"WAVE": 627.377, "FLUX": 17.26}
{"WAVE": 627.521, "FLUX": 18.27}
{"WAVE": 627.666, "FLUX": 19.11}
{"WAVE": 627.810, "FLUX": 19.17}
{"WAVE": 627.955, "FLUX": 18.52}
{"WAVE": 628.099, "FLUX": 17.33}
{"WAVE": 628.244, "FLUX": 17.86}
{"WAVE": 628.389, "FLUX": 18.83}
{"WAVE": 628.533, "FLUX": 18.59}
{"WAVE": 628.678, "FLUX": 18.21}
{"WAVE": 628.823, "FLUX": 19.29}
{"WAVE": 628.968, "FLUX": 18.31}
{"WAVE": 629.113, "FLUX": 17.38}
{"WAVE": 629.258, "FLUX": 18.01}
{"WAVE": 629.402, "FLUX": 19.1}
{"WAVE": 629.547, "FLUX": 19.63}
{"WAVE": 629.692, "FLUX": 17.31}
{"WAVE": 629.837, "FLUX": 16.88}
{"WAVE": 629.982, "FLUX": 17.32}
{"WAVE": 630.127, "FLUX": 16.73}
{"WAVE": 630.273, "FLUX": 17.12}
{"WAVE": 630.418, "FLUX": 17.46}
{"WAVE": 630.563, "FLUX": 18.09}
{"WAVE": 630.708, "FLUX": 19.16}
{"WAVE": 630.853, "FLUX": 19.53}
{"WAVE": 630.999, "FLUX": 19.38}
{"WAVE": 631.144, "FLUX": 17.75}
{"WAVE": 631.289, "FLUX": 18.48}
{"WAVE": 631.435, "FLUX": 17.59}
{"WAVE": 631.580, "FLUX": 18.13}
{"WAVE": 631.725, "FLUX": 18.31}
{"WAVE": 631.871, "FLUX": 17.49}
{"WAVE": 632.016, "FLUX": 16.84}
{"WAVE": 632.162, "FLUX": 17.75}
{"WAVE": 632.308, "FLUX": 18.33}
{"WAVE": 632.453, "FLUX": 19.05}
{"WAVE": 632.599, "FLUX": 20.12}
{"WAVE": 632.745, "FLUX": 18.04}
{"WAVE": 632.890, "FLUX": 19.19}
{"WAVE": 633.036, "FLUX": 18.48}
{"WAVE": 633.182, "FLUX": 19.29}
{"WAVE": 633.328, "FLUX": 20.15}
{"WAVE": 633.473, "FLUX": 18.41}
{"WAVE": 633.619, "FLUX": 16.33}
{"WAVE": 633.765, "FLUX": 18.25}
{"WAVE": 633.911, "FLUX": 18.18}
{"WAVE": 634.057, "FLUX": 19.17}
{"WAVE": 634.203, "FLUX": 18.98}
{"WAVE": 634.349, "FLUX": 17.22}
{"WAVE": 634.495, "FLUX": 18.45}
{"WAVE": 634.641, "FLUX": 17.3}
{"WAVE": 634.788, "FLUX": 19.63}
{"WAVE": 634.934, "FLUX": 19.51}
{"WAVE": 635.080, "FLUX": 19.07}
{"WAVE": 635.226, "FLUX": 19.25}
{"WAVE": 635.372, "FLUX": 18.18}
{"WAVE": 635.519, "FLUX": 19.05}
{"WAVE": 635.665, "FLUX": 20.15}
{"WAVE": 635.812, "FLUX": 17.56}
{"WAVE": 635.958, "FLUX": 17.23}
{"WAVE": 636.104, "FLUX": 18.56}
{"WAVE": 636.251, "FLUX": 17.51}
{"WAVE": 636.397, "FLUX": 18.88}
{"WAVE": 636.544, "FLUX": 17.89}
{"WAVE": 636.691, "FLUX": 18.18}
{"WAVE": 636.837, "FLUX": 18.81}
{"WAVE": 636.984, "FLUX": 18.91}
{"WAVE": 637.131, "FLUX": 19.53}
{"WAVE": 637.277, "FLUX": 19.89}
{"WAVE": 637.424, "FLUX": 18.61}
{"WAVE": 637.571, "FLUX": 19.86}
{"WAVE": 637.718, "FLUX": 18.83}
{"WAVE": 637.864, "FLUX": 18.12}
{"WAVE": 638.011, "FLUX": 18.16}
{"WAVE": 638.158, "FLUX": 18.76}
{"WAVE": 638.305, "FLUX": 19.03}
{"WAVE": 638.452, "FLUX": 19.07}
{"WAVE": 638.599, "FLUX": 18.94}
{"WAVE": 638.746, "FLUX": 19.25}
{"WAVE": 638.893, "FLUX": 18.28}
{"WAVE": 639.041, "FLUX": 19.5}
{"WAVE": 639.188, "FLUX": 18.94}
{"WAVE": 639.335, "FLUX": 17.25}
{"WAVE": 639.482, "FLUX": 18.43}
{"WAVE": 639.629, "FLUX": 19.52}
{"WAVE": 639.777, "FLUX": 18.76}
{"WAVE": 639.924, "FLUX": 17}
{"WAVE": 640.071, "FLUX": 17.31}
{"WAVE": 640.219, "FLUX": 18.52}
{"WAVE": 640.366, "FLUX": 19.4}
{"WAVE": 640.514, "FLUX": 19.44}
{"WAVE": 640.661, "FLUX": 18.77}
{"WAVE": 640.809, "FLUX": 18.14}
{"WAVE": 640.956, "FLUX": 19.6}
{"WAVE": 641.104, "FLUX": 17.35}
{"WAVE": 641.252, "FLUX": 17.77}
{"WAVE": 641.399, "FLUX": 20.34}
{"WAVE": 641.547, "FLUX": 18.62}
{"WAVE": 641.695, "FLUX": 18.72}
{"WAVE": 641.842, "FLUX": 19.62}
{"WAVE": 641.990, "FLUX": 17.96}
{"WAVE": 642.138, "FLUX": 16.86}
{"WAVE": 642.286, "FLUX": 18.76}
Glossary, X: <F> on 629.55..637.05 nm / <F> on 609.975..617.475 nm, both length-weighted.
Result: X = 1.02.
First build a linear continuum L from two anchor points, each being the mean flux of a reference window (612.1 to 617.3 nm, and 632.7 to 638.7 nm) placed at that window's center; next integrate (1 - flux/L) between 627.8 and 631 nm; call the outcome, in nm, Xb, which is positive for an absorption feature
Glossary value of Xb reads 0.03 nm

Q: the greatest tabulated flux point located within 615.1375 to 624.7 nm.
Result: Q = 20.51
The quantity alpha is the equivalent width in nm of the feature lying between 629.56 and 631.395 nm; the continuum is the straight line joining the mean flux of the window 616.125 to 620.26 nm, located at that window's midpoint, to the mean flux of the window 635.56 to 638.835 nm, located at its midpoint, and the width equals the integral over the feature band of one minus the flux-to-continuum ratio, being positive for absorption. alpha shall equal 0.03 nm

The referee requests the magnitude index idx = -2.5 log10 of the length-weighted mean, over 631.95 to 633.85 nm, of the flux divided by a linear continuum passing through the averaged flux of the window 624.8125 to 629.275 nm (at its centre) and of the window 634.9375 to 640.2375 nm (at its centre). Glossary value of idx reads -0.010 mag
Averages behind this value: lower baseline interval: 17.9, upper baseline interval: 18.6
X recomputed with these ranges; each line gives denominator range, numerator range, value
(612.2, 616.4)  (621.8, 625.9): 0.99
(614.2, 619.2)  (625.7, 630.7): 1.01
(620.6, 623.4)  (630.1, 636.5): 1.02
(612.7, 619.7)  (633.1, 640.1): 1.03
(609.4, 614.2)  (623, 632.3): 0.97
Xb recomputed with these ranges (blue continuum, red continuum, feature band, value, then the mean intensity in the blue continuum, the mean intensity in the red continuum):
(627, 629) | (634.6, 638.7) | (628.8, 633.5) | 0.05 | 18.4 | 18.7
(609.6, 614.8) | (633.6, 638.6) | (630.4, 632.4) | 0.04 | 18.4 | 18.6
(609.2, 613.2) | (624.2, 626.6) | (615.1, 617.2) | 0.13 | 18.5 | 17.3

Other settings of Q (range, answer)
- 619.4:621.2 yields 20.4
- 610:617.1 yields 20.93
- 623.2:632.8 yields 20.18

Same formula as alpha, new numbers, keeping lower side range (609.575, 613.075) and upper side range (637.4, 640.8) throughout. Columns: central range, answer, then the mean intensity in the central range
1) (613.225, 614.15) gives 0.03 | 17.9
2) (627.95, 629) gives 0.01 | 18.4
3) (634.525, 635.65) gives -0.02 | 18.9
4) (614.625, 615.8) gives -0.05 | 19.2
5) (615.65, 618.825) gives 0.21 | 17.3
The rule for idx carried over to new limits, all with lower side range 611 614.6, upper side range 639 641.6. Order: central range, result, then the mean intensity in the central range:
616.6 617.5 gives 0.10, 16.6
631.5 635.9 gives 0.00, 18.5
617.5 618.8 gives -0.02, 18.6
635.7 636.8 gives 0.03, 18.1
